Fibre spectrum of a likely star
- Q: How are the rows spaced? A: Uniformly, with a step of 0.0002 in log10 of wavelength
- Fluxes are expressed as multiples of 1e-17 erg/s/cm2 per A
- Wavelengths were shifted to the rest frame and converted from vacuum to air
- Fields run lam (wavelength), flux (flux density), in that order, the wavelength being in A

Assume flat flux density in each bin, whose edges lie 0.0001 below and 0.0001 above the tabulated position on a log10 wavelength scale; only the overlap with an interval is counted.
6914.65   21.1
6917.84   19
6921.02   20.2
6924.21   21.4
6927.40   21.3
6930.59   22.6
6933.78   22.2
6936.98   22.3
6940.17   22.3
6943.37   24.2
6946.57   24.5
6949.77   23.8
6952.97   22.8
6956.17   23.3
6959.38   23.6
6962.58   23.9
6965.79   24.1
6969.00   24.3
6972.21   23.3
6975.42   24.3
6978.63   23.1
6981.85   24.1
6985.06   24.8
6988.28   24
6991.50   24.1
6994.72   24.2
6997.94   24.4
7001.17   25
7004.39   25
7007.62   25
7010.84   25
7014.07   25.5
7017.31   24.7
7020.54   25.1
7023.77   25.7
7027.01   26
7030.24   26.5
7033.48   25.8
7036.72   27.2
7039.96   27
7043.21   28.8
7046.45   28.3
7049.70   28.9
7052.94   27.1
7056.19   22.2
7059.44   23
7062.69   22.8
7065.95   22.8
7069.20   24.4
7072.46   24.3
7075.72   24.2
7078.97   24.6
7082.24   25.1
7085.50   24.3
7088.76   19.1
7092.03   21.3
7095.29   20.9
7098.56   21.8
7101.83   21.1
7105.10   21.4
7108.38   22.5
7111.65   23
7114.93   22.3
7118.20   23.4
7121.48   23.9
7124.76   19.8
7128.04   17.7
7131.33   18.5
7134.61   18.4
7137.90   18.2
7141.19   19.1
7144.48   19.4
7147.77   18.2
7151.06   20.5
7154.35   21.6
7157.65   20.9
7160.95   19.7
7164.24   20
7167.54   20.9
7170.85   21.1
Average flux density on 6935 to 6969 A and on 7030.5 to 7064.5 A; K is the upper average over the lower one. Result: 1.1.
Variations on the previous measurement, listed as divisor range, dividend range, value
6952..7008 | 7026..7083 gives 1.06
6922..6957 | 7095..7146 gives 0.91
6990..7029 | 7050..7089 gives 0.96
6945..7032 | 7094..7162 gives 0.84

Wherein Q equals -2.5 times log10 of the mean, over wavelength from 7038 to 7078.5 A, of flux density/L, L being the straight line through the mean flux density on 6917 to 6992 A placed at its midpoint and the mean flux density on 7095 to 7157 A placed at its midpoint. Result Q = -0.17 mag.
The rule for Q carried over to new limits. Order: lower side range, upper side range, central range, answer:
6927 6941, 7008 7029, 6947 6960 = -0.02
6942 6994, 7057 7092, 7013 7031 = -0.09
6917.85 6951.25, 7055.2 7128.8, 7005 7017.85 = -0.12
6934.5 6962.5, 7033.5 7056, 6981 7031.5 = 0.03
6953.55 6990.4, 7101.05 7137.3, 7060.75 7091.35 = -0.08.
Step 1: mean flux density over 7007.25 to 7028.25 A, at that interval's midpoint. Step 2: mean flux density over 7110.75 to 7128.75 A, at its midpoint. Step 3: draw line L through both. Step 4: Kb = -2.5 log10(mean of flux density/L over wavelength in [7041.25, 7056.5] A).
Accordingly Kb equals -0.14 mag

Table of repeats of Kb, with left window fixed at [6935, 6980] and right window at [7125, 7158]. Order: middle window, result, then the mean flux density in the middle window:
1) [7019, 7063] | -0.21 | 26.1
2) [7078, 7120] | -0.11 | 22.3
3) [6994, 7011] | -0.11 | 24.8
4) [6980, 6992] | -0.06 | 24.2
